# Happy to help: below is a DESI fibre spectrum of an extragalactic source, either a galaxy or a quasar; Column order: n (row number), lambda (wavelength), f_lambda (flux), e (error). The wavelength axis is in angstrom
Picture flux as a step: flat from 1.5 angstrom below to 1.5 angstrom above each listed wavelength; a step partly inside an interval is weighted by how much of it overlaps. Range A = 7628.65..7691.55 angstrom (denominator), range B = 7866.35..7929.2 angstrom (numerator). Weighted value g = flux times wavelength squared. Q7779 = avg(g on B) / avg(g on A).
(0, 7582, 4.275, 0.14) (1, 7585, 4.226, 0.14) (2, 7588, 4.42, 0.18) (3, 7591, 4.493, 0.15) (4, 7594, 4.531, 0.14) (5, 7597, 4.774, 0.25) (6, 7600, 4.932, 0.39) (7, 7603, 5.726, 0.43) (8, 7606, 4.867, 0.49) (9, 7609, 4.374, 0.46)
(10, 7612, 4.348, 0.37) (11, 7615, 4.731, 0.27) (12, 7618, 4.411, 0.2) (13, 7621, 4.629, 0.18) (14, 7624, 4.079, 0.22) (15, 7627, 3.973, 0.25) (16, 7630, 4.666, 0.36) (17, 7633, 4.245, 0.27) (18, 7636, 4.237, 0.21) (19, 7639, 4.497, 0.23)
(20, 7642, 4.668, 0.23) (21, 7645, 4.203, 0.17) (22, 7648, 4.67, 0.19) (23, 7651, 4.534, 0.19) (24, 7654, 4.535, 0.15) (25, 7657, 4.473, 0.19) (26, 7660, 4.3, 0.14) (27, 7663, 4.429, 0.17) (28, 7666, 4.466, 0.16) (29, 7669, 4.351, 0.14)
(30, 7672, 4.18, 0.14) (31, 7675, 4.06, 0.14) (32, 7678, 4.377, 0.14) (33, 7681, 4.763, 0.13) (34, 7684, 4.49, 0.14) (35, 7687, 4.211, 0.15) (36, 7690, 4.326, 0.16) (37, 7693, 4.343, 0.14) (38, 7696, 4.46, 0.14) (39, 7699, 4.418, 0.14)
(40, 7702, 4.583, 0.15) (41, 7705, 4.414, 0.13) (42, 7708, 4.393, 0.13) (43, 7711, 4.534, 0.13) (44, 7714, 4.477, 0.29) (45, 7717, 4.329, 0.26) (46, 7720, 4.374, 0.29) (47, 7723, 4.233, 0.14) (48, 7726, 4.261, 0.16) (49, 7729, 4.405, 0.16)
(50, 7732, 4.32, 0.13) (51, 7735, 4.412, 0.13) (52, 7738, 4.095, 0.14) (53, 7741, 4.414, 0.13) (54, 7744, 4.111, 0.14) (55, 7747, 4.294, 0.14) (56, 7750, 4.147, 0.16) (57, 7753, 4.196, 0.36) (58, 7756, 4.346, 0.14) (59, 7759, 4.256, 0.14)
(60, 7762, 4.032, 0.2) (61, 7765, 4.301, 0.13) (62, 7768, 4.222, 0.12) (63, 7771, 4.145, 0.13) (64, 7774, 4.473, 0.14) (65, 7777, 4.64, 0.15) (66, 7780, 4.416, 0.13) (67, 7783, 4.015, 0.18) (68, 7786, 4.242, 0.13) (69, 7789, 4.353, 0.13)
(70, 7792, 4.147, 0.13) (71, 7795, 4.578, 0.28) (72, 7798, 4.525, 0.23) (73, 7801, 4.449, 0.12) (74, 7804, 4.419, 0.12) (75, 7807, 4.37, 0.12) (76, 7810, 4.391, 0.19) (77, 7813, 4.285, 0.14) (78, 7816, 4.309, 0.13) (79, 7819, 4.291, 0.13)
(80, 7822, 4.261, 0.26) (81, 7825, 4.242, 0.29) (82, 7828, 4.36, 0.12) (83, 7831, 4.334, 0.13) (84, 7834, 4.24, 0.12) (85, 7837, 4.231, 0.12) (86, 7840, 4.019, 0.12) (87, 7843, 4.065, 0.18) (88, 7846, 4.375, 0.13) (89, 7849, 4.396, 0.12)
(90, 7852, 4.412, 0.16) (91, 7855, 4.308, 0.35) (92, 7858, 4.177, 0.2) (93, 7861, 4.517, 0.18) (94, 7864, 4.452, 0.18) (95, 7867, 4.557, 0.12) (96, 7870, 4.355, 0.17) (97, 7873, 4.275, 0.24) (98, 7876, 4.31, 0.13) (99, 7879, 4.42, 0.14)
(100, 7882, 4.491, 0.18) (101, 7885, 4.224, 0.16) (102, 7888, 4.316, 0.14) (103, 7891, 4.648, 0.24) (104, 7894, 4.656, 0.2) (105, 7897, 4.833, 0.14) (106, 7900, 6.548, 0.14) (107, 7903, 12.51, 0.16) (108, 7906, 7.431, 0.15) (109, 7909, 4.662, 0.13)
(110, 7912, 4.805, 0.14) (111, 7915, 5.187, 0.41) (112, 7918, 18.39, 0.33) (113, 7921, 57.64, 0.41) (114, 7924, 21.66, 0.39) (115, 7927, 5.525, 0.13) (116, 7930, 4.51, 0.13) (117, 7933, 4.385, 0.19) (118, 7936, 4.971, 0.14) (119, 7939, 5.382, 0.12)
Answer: 2.23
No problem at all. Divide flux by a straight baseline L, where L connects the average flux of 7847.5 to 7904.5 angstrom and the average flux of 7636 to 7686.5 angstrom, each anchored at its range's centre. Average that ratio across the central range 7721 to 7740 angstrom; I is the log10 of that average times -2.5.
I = 0.08 mag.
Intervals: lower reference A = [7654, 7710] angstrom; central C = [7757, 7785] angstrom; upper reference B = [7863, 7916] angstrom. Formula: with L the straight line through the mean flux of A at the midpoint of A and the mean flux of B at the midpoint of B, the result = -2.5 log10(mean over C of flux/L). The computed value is 0.118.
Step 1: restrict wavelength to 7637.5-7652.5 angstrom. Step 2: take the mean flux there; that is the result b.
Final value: 4.51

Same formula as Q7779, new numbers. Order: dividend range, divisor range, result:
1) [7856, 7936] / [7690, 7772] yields 1.99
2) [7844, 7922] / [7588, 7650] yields 1.71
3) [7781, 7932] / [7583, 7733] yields 1.51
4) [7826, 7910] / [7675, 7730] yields 1.15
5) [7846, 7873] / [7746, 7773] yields 1.07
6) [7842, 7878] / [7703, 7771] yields 1.05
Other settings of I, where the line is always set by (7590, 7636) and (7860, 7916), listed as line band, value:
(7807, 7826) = 0.18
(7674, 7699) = 0.09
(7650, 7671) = 0.06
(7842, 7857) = 0.19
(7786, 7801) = 0.14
